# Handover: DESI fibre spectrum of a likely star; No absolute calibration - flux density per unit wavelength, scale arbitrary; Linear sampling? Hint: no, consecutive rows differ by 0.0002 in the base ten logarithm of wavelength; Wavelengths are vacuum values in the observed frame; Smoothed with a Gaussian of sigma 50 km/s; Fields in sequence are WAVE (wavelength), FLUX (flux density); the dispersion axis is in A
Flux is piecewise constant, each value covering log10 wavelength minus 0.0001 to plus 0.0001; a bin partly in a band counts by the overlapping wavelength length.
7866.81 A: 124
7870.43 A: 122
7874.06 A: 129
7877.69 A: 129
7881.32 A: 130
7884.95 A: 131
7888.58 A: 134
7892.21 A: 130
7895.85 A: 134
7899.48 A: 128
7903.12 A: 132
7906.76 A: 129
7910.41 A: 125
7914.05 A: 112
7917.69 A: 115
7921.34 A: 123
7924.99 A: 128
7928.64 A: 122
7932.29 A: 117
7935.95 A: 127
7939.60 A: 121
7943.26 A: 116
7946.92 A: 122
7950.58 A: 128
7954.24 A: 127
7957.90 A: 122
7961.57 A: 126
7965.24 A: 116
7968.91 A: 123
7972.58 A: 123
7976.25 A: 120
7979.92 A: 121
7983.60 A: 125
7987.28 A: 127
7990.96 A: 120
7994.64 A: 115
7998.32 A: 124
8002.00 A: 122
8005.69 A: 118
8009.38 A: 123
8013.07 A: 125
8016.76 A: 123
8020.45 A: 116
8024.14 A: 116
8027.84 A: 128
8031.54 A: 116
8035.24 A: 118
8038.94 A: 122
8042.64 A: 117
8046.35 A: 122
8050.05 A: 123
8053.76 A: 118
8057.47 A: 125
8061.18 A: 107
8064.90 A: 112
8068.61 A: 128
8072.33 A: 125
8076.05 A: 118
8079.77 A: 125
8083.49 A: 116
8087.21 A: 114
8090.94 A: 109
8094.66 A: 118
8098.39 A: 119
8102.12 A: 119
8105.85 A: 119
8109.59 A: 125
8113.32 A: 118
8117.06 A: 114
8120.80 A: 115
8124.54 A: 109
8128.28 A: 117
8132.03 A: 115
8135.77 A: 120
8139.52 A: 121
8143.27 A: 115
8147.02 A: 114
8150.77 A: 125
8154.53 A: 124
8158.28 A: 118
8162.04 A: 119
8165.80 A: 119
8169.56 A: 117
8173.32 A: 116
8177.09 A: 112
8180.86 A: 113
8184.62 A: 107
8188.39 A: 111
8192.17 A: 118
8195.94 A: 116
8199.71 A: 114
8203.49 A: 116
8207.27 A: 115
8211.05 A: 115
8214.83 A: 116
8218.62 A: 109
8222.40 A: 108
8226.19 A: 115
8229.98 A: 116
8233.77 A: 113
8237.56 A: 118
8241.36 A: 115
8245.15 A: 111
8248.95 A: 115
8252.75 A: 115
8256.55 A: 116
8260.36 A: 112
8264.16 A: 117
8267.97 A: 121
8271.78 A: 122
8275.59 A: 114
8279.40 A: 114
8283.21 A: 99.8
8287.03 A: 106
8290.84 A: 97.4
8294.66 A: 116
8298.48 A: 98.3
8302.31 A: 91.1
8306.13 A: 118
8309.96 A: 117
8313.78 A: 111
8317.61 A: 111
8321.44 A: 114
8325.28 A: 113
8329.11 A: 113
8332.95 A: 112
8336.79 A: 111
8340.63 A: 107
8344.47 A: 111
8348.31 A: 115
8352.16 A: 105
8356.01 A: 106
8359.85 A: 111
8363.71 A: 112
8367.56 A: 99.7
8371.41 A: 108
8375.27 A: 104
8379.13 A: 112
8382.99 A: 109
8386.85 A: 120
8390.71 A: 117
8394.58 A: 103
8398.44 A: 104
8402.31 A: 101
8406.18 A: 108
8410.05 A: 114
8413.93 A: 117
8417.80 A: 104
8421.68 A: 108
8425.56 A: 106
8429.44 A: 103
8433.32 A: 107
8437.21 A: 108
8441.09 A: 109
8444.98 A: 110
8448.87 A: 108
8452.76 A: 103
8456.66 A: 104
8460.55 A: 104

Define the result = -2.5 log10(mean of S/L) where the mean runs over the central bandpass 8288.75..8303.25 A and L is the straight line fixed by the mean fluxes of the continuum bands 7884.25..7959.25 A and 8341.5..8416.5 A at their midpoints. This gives 0.109 mag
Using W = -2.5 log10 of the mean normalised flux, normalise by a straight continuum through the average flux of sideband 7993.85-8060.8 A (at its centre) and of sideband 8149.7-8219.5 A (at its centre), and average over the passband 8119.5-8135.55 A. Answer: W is 0.027 mag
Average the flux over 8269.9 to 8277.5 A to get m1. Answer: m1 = 118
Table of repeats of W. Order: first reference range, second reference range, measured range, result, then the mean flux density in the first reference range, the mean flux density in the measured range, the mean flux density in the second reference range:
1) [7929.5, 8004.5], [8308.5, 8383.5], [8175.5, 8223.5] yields 0.01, 122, 113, 110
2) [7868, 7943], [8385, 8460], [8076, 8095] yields 0.03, 126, 116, 108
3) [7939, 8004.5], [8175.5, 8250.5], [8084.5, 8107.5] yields 0.01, 122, 116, 114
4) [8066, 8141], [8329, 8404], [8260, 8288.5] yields -0.01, 118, 113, 109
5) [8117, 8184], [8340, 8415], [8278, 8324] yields 0.04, 117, 108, 109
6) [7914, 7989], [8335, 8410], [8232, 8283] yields -0.03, 122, 115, 109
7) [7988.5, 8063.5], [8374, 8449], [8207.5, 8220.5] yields 0.01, 120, 114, 109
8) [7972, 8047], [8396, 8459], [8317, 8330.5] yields -0.02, 121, 113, 107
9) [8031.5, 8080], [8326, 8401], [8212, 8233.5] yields 0.01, 120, 113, 109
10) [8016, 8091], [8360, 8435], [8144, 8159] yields -0.04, 119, 120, 108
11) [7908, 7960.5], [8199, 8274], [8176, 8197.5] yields 0.03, 122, 113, 115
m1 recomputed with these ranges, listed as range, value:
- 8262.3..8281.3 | 118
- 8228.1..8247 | 115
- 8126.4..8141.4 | 118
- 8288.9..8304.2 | 101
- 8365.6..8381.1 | 106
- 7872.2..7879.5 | 129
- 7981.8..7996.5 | 122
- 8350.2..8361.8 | 107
